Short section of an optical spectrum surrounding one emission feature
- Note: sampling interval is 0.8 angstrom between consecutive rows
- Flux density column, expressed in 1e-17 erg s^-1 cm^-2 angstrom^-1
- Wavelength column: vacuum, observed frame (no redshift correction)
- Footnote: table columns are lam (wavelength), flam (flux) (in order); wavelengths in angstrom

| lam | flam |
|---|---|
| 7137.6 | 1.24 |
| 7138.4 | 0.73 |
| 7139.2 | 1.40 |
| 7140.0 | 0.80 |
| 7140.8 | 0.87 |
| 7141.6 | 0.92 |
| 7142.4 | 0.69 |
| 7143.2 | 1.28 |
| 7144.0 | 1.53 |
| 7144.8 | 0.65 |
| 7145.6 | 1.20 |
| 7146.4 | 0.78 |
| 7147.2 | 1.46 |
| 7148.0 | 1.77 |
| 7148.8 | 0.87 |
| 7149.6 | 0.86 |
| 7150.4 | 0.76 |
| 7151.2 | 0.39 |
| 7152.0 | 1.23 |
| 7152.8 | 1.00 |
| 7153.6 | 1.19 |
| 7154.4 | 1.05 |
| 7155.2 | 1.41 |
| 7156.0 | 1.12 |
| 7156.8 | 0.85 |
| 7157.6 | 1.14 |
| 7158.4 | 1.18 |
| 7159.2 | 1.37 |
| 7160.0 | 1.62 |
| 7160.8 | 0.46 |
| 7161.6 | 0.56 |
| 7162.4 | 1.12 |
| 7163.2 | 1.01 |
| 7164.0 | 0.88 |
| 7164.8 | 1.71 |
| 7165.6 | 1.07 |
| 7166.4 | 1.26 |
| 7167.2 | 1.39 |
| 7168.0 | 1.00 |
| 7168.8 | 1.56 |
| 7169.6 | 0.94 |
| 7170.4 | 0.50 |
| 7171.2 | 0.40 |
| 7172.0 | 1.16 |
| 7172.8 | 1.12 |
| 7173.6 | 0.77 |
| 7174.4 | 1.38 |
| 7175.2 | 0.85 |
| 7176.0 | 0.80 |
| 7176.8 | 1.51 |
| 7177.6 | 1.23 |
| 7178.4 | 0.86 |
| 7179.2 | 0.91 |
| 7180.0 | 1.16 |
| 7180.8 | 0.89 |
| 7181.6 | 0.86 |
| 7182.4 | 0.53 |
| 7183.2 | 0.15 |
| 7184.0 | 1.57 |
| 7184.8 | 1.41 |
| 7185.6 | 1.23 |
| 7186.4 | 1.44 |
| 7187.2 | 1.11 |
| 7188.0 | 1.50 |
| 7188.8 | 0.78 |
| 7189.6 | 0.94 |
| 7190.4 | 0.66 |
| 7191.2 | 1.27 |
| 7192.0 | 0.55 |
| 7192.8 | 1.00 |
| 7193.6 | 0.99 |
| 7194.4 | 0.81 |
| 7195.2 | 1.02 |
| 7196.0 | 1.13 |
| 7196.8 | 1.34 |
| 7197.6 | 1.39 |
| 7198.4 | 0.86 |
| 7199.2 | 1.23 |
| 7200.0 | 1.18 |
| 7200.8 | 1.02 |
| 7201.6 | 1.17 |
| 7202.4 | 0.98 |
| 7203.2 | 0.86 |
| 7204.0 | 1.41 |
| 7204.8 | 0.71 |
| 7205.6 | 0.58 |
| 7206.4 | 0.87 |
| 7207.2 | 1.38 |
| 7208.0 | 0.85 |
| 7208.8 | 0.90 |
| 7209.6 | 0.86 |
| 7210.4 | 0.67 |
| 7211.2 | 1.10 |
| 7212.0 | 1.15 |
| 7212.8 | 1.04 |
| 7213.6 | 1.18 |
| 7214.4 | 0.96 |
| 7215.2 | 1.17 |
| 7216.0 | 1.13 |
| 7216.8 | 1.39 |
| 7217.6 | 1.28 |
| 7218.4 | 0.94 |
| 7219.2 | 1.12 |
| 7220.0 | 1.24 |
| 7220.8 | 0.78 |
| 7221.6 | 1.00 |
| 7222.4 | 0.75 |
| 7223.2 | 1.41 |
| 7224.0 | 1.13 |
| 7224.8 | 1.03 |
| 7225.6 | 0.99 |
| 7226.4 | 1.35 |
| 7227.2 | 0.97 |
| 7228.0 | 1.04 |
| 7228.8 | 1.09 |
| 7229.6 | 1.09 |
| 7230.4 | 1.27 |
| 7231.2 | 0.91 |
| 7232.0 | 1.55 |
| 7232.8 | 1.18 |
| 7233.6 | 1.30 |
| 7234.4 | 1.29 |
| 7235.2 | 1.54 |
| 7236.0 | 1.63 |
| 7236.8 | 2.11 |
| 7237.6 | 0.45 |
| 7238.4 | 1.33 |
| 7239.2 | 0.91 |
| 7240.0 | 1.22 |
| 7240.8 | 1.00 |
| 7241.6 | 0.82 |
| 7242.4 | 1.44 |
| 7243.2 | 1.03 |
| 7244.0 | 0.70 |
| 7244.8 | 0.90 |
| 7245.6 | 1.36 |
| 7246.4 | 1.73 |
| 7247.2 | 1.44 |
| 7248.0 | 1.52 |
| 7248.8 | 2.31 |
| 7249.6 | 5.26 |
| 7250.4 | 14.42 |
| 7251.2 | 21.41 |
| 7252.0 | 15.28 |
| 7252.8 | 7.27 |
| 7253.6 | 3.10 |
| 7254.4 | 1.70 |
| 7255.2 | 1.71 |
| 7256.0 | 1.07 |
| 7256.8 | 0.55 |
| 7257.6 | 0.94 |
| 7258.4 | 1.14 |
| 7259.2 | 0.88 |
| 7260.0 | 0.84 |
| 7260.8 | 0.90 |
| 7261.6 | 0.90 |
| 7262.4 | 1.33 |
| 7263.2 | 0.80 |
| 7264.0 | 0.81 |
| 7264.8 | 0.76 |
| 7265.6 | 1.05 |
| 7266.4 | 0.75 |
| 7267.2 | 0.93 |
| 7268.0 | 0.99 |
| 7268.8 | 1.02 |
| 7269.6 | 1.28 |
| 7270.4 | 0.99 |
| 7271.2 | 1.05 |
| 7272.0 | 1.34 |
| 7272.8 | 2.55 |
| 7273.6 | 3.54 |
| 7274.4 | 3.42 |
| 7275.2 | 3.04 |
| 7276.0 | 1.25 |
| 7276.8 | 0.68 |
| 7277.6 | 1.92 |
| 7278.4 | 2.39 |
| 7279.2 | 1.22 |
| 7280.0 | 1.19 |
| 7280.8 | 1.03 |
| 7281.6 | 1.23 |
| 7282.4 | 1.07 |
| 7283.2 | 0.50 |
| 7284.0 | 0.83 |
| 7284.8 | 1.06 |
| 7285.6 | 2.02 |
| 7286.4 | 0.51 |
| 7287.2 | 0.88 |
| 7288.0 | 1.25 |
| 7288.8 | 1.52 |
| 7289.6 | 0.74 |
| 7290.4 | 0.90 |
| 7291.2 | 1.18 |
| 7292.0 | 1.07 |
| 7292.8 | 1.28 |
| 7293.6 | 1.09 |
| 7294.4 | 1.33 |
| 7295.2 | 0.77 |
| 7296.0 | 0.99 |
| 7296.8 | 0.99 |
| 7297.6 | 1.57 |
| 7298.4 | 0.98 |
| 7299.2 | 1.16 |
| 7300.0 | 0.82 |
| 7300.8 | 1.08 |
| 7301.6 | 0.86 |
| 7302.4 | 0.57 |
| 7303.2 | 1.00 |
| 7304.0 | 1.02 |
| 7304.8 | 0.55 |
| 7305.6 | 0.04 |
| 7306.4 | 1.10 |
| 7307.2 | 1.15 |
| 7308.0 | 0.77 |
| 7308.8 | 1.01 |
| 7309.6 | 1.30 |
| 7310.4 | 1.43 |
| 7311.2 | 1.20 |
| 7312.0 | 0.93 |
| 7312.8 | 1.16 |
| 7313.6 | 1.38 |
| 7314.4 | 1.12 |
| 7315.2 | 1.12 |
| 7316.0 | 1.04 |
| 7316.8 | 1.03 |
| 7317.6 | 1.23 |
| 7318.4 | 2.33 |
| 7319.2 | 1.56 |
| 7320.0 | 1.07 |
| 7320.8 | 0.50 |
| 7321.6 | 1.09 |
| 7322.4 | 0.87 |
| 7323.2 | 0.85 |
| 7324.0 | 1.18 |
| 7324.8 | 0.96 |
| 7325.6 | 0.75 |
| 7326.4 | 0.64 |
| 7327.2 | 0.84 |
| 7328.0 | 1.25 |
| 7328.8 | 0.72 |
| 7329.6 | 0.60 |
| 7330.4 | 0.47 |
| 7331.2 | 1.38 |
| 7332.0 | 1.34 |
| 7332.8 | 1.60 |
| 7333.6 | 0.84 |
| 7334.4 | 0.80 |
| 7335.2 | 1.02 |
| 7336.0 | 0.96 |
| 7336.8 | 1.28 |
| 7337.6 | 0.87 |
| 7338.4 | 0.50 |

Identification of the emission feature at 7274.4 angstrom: [N II] 6583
